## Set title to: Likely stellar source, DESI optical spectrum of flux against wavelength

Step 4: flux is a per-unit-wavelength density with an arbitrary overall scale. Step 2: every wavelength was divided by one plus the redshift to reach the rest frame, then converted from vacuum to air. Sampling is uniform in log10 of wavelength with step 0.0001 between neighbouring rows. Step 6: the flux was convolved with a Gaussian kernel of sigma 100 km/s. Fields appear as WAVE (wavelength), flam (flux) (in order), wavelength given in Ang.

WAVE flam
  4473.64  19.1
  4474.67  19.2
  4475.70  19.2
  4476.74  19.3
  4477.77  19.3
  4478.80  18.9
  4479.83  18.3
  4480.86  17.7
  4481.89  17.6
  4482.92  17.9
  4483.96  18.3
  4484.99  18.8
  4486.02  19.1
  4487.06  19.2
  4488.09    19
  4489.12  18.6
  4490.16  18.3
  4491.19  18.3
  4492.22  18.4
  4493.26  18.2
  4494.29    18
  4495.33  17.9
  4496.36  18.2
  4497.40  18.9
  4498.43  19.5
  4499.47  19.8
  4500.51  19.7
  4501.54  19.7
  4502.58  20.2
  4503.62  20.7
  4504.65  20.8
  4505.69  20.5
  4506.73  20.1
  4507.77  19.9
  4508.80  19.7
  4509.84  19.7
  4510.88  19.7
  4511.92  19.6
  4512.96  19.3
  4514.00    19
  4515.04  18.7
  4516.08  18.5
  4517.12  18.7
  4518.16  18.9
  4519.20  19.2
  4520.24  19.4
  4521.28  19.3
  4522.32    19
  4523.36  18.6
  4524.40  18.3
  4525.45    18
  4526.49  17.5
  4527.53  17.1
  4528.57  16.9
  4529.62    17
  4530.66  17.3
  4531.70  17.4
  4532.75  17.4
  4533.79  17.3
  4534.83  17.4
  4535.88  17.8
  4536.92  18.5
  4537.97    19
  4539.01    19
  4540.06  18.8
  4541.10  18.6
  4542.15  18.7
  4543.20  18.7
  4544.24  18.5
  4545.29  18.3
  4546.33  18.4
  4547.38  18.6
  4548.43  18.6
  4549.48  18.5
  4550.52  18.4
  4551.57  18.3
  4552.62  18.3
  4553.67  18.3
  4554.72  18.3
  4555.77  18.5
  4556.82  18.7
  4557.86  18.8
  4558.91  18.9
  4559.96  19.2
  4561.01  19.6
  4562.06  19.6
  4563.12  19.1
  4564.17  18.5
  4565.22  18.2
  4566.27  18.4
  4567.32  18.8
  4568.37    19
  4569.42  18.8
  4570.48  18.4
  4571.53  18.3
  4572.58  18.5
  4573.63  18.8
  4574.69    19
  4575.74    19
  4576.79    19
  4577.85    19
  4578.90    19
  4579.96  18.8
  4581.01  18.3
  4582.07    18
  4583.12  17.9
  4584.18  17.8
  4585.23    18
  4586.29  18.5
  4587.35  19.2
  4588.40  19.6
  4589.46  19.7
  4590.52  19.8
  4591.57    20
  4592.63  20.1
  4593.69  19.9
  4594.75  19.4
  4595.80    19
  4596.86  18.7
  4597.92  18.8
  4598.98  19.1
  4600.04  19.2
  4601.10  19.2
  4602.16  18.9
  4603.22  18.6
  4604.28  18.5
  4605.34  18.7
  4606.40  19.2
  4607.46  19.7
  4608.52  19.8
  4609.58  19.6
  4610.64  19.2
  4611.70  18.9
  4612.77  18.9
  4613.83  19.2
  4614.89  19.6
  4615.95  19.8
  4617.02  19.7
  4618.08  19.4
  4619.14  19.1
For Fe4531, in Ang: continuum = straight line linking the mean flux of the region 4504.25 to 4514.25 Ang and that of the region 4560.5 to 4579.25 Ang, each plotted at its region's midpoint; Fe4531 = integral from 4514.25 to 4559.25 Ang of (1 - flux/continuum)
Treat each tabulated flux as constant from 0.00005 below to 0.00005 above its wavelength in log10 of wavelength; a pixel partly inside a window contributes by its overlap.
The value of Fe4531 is 2.4 Ang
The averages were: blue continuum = 19.8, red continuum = 18.8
